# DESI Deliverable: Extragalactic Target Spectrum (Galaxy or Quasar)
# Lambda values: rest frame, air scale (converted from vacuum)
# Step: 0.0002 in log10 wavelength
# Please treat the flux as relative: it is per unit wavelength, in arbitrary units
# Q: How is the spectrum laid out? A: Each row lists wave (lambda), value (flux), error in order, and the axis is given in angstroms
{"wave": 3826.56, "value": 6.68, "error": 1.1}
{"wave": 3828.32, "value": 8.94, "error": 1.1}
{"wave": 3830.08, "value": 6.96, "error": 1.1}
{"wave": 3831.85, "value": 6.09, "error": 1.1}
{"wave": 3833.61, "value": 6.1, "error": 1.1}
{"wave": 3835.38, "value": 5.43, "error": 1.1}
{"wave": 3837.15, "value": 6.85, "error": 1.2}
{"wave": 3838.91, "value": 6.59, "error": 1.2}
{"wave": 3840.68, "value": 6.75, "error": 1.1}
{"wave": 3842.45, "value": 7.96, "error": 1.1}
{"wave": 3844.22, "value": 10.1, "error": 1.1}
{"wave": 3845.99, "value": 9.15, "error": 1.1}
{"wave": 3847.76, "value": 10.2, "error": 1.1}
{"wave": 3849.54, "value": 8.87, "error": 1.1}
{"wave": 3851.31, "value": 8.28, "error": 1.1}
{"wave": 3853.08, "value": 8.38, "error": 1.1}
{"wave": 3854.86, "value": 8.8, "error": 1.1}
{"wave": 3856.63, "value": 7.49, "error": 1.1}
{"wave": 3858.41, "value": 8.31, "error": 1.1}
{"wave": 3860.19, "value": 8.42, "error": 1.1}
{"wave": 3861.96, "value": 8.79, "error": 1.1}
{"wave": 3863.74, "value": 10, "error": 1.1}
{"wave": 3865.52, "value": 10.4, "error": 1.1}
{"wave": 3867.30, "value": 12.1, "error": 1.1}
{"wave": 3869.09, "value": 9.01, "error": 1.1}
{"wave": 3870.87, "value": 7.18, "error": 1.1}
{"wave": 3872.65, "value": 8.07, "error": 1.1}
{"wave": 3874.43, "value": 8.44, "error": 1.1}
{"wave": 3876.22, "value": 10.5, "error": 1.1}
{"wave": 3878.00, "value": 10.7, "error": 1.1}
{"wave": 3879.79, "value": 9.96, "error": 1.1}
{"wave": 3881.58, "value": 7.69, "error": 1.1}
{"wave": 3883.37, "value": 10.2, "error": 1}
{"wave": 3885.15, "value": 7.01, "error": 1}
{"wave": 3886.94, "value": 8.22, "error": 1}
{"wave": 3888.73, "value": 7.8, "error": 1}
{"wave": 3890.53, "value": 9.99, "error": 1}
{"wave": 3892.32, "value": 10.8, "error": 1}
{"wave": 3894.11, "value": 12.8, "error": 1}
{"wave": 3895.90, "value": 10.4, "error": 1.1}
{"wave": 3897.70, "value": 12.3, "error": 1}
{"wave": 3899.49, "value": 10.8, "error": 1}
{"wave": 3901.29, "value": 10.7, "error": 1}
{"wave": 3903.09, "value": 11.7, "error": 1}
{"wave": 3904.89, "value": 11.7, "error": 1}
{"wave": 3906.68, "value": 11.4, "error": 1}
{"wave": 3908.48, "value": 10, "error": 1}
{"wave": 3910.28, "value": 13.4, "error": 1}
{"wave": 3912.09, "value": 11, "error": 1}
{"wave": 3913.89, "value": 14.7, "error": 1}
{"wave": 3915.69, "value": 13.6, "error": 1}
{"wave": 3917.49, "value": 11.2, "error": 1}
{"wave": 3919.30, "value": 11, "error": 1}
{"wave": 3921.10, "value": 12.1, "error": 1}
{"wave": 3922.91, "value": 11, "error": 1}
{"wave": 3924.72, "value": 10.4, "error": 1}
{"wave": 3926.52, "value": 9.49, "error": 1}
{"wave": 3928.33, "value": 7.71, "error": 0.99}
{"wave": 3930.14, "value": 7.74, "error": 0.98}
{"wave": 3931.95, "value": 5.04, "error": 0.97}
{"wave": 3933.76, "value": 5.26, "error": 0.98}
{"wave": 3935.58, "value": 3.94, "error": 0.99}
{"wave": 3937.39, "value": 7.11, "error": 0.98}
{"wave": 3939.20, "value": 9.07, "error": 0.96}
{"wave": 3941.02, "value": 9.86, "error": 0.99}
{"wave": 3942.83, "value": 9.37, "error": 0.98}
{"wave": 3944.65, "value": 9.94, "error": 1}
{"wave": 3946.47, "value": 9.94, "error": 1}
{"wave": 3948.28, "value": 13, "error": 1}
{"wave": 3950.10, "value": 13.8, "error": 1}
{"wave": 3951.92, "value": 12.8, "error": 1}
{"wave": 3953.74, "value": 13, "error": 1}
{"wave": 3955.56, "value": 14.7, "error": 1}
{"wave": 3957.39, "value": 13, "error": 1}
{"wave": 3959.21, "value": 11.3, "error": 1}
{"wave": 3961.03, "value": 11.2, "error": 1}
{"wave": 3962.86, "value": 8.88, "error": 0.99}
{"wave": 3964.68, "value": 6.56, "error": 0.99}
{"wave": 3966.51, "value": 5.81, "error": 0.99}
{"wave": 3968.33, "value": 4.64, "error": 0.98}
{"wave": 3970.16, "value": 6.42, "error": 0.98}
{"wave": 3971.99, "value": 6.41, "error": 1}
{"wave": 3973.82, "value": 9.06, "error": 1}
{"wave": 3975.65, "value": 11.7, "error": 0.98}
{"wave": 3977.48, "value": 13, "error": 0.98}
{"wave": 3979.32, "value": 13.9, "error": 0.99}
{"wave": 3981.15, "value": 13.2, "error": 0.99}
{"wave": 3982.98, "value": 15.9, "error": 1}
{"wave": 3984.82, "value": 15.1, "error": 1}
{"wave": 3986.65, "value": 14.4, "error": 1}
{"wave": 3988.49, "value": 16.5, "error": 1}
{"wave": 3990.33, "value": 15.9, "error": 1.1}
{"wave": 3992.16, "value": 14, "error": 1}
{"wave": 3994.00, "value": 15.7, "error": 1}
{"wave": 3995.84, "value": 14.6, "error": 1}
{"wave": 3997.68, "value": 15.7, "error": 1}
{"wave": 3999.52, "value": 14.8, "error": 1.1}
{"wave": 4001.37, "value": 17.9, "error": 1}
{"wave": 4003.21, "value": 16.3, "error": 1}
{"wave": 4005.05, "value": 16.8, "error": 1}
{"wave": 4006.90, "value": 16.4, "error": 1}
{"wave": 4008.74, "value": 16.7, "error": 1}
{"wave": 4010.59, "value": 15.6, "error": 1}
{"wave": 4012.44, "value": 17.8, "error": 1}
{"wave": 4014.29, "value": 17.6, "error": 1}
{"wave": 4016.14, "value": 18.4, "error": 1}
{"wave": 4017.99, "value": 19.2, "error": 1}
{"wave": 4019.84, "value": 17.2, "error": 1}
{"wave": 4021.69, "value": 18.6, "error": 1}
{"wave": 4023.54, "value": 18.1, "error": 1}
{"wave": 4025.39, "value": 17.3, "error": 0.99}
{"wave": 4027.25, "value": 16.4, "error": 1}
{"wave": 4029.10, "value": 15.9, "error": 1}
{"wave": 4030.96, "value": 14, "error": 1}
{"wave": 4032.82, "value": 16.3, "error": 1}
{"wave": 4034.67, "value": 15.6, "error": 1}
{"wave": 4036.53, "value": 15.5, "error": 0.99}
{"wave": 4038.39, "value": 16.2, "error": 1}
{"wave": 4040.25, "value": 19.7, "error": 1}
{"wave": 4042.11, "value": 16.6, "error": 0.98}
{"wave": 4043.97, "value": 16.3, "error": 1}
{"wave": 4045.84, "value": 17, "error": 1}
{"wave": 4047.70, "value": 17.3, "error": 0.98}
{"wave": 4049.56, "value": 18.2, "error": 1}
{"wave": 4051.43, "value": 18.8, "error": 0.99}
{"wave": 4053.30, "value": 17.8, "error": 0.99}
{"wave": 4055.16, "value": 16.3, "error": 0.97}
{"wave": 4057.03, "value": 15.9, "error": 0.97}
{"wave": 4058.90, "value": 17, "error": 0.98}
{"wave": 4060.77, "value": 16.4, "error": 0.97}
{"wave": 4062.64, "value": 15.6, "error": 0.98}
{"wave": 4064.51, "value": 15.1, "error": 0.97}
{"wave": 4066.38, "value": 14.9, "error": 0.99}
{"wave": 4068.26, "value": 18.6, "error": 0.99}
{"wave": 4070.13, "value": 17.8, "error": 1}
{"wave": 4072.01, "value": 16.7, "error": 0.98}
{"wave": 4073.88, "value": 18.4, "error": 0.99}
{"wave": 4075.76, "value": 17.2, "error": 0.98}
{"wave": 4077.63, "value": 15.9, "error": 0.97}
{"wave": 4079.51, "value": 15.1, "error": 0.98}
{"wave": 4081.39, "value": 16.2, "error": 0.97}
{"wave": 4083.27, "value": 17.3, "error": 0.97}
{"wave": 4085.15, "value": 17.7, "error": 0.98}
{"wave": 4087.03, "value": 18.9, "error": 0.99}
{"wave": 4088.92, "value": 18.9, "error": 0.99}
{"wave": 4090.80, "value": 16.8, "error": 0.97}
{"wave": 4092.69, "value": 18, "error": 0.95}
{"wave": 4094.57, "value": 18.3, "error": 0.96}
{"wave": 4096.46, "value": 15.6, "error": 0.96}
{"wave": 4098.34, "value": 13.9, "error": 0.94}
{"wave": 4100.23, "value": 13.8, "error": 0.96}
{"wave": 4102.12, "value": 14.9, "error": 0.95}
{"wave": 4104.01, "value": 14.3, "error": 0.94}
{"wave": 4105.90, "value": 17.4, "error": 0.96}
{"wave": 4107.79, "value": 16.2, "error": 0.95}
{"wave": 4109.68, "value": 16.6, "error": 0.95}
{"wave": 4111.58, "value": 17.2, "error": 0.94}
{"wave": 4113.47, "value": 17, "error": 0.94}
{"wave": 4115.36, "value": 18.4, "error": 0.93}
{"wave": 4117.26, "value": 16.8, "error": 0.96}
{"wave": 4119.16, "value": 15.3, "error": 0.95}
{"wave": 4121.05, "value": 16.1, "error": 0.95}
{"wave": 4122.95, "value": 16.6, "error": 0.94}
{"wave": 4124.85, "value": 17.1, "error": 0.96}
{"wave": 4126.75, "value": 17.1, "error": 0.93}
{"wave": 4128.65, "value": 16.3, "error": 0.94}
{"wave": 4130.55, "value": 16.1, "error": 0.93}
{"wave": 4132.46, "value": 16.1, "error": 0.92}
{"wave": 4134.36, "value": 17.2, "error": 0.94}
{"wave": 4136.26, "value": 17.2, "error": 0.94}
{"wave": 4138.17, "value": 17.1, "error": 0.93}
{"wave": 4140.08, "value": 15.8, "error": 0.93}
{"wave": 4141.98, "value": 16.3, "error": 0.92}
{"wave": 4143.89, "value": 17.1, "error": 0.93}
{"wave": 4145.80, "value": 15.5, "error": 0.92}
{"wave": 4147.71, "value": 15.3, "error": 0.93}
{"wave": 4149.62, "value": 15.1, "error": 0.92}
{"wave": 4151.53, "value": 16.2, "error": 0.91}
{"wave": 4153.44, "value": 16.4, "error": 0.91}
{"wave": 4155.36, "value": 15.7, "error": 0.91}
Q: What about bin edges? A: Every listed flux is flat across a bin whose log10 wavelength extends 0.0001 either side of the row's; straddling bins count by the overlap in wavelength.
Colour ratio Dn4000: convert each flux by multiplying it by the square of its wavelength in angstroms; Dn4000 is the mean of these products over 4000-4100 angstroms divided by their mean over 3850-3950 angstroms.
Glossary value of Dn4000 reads 1.9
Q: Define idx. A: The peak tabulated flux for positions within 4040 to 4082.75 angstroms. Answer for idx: 19.7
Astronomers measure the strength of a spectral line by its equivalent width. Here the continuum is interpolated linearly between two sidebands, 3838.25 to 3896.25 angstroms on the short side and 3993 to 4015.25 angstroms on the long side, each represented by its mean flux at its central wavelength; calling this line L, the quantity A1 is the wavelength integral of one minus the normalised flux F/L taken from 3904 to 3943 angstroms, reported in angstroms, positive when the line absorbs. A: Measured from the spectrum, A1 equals 6.8 angstroms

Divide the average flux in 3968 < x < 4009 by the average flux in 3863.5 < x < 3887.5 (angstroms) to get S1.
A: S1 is 1.49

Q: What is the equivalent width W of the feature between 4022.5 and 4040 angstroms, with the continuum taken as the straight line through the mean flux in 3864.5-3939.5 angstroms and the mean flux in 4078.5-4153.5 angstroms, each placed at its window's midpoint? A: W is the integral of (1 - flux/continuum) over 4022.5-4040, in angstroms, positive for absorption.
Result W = -3.1 angstroms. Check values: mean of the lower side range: 9.85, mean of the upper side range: 16.5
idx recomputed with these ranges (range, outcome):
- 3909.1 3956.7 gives 14.7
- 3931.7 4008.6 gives 17.9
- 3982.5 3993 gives 16.5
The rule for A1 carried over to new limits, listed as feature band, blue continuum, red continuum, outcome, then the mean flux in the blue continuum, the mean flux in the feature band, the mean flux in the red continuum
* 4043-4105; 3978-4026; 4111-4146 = -0.76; 16.3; 16.7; 16.7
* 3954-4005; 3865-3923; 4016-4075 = 6.07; 10.5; 12.6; 17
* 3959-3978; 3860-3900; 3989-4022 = 7.97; 9.65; 8.45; 16.6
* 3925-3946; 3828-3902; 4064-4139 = 6.38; 8.89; 7.81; 16.7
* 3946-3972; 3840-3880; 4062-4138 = 4.03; 9.03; 10.2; 16.6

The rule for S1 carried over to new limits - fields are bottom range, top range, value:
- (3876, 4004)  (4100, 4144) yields 1.48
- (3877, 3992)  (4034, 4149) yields 1.57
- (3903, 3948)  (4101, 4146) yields 1.66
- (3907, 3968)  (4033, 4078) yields 1.66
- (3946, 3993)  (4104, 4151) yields 1.41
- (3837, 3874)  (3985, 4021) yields 1.89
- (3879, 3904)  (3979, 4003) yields 1.52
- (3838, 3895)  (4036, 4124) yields 1.85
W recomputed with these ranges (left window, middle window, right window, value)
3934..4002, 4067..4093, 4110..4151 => -4.11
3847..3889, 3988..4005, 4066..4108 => -2.85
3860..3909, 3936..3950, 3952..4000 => 1.92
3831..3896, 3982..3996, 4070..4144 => -2.70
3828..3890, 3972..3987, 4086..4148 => -0.70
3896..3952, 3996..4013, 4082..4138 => -4.25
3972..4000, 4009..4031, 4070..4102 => -3.49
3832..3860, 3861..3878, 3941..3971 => -2.10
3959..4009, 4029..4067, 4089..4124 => -4.85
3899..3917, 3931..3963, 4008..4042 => 8.40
